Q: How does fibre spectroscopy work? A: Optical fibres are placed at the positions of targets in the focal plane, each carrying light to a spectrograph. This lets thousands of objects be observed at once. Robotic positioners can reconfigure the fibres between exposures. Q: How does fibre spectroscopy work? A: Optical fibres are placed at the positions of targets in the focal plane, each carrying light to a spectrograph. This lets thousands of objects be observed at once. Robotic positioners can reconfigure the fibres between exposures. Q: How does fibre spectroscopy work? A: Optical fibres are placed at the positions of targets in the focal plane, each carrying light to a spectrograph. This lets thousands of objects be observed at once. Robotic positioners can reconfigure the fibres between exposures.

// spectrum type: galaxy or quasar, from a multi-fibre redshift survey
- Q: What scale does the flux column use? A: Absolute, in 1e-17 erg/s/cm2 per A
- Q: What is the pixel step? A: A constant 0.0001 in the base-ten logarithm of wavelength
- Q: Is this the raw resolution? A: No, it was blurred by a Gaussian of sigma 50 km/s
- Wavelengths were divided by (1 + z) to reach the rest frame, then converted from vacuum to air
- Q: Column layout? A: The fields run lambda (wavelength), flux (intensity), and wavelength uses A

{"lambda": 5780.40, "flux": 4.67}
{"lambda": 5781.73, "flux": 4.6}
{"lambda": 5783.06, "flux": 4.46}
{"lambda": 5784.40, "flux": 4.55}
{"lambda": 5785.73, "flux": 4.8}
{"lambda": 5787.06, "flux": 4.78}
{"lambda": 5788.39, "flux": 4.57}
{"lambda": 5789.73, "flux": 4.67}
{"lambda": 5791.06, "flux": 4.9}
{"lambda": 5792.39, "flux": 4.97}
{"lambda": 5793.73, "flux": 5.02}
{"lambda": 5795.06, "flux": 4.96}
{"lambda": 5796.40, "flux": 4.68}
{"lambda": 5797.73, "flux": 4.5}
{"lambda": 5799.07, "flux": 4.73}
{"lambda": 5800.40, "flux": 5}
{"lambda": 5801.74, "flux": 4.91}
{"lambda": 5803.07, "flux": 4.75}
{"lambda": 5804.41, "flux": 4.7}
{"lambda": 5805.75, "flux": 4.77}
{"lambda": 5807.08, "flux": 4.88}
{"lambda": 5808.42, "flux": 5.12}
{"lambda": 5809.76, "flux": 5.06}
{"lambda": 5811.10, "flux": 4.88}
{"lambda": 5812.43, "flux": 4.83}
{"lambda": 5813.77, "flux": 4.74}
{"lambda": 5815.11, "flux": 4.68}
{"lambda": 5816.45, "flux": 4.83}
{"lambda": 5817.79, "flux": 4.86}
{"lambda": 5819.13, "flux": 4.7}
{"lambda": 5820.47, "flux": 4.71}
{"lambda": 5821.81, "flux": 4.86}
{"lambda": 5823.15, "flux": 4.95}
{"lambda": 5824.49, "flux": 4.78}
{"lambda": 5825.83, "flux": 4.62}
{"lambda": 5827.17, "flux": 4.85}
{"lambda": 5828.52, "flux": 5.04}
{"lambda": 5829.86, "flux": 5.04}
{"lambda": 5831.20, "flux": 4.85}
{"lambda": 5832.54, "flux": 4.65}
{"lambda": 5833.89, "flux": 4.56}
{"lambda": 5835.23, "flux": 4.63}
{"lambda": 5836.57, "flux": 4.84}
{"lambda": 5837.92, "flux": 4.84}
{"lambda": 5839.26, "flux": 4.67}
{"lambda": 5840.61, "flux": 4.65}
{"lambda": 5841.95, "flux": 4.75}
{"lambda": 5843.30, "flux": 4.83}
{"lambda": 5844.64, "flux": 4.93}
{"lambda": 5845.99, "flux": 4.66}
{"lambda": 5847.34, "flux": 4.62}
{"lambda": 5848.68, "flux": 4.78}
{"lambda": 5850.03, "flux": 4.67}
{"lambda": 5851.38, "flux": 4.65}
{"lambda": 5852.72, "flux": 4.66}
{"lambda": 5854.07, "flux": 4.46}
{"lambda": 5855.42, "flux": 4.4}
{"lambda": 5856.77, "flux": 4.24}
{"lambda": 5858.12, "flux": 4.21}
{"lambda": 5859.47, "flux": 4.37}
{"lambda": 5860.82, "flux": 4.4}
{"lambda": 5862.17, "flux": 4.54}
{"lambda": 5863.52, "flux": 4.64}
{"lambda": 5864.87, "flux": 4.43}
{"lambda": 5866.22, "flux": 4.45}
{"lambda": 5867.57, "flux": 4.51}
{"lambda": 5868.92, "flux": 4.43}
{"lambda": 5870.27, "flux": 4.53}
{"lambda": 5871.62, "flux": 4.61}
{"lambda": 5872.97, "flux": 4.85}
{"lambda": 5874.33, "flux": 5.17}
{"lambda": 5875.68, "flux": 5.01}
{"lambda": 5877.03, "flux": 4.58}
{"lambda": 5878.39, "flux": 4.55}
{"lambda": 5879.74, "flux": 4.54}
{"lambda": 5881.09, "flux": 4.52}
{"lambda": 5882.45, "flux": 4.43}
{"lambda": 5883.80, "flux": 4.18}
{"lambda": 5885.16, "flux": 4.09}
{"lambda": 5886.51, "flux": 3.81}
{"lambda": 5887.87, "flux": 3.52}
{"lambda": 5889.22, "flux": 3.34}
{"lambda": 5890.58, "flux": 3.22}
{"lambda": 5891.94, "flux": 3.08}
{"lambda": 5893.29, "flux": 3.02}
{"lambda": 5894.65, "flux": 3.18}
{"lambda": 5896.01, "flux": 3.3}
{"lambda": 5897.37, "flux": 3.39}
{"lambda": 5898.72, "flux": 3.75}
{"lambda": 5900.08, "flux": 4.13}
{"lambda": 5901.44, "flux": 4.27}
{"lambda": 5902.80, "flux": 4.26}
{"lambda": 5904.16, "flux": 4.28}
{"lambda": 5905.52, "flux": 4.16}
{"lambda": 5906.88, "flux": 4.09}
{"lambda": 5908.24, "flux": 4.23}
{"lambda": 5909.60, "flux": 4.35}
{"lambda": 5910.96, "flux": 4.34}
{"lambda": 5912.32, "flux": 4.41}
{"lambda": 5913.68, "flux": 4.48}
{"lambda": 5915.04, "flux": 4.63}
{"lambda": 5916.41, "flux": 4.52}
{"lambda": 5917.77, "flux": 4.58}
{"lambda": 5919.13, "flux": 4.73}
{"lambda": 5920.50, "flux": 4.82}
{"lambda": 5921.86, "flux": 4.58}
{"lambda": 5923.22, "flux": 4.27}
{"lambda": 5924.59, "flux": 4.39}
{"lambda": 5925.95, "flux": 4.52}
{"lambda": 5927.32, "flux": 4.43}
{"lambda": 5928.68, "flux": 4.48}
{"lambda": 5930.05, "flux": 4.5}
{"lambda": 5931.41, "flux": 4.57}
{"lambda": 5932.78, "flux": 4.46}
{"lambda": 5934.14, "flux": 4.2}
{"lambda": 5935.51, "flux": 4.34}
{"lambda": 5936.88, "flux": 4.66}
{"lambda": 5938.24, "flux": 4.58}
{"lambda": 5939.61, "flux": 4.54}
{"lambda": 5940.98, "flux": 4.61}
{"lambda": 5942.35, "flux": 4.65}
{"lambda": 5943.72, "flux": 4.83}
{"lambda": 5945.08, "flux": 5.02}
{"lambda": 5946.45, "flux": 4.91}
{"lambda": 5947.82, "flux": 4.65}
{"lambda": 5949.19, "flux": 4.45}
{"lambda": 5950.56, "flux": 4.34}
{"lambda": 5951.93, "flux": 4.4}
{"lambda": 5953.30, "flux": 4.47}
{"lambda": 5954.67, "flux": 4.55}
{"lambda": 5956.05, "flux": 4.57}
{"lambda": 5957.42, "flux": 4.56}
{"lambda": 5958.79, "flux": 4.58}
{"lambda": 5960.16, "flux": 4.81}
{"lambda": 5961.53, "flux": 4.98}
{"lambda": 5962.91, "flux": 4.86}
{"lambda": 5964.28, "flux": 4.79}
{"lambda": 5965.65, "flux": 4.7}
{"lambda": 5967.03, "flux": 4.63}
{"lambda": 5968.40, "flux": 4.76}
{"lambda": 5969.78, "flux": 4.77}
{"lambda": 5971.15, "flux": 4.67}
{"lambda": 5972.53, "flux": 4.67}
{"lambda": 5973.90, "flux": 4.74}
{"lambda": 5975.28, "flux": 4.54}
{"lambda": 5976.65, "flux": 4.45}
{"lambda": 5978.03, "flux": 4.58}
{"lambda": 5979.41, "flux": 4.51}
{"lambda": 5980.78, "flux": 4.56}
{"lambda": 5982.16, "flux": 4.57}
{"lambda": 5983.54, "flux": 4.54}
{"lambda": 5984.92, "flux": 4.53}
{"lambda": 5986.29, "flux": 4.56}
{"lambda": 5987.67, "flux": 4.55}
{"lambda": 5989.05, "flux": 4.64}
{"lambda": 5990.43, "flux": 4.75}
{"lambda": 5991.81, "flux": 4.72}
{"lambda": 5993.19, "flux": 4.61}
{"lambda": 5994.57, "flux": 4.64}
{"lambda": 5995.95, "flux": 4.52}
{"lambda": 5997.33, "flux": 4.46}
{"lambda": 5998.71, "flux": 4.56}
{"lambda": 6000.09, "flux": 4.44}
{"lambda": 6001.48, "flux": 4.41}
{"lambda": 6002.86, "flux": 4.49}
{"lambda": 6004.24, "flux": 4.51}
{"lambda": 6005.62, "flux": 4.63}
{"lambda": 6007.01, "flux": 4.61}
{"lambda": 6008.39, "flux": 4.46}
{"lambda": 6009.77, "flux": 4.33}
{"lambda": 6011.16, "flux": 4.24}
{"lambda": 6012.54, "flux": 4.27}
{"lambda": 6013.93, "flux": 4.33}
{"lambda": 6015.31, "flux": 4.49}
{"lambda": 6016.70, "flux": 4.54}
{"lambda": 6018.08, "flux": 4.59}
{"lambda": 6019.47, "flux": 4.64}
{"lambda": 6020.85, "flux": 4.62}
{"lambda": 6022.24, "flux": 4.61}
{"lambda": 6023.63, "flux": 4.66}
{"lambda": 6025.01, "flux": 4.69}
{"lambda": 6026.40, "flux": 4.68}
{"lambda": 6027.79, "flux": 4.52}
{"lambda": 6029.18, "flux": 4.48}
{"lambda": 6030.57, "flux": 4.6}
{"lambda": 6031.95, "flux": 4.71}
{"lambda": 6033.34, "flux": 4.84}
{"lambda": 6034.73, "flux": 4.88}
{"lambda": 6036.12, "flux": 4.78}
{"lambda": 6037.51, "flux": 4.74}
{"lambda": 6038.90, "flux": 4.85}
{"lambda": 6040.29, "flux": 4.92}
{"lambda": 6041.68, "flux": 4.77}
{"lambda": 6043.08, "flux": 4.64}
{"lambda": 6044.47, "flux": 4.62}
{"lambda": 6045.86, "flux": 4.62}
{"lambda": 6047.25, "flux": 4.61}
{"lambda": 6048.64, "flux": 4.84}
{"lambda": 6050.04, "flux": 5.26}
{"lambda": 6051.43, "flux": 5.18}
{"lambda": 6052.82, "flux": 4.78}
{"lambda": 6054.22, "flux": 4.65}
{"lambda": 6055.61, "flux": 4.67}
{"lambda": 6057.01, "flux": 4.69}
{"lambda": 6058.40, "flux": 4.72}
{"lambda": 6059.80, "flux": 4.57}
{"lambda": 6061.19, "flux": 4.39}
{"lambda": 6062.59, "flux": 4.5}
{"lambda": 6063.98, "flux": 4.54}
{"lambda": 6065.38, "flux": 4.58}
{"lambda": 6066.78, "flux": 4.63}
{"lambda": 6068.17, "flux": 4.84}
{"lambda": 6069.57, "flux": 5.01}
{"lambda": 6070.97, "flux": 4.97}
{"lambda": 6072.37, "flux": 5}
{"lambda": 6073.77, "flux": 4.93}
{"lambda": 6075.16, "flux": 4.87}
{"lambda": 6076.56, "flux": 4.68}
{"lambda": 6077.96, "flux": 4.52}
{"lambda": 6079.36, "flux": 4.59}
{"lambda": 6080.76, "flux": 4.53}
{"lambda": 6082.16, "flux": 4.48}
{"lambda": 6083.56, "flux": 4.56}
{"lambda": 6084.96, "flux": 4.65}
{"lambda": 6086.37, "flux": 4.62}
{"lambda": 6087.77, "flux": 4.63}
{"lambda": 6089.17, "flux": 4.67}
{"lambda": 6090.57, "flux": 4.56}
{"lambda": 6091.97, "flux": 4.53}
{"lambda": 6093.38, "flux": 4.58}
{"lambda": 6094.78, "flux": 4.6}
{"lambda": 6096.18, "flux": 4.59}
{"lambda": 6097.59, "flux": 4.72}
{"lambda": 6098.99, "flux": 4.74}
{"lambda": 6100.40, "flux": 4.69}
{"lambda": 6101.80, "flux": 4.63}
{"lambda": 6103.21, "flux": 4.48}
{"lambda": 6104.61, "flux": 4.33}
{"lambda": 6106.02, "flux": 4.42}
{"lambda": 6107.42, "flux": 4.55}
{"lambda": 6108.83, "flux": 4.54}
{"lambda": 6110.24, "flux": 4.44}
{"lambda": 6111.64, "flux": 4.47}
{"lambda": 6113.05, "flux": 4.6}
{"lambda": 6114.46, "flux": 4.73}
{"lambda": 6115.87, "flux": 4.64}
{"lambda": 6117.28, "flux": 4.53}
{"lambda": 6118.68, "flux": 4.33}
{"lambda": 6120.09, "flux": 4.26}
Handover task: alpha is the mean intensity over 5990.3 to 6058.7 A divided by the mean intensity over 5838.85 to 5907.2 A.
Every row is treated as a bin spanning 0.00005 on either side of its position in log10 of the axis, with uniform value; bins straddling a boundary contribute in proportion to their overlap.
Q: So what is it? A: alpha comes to 1.08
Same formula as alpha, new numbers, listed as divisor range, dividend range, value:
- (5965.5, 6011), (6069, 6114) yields 1.01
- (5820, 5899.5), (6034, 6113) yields 1.06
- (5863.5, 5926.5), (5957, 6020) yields 1.08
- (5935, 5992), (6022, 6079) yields 1.02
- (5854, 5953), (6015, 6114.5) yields 1.08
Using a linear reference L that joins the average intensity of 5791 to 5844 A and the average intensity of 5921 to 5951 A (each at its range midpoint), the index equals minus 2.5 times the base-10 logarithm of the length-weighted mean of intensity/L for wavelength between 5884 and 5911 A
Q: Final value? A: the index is 0.220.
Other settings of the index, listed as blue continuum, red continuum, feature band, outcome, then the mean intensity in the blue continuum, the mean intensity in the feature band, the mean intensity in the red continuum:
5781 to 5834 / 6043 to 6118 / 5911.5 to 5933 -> 0.050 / 4.8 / 4.52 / 4.66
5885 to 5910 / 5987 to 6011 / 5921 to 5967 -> -0.119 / 3.75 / 4.59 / 4.54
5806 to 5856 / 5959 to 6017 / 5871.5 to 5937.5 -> 0.108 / 4.77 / 4.24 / 4.58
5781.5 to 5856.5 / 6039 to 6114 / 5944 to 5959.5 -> 0.026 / 4.76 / 4.6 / 4.67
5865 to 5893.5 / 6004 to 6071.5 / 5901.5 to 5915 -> 0.002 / 4.24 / 4.31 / 4.66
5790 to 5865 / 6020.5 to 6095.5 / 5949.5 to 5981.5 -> 0.020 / 4.74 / 4.63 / 4.7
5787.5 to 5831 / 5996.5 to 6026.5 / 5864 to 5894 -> 0.121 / 4.83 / 4.22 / 4.51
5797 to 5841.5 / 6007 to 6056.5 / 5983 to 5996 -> 0.018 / 4.8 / 4.61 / 4.66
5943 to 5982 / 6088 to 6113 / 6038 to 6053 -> -0.052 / 4.65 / 4.83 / 4.56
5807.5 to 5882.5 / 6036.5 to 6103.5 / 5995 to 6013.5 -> 0.057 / 4.69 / 4.46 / 4.7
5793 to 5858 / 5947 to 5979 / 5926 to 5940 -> 0.043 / 4.76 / 4.48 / 4.63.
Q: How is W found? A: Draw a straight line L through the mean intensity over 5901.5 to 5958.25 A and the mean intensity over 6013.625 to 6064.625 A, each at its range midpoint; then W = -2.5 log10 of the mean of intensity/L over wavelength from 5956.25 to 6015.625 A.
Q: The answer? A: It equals 0.002 mag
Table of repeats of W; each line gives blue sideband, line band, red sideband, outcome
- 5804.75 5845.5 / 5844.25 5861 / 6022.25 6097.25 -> 0.061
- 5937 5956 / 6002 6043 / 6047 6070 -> 0.021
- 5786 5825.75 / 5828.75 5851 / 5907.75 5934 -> -0.008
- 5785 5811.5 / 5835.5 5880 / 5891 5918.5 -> -0.059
